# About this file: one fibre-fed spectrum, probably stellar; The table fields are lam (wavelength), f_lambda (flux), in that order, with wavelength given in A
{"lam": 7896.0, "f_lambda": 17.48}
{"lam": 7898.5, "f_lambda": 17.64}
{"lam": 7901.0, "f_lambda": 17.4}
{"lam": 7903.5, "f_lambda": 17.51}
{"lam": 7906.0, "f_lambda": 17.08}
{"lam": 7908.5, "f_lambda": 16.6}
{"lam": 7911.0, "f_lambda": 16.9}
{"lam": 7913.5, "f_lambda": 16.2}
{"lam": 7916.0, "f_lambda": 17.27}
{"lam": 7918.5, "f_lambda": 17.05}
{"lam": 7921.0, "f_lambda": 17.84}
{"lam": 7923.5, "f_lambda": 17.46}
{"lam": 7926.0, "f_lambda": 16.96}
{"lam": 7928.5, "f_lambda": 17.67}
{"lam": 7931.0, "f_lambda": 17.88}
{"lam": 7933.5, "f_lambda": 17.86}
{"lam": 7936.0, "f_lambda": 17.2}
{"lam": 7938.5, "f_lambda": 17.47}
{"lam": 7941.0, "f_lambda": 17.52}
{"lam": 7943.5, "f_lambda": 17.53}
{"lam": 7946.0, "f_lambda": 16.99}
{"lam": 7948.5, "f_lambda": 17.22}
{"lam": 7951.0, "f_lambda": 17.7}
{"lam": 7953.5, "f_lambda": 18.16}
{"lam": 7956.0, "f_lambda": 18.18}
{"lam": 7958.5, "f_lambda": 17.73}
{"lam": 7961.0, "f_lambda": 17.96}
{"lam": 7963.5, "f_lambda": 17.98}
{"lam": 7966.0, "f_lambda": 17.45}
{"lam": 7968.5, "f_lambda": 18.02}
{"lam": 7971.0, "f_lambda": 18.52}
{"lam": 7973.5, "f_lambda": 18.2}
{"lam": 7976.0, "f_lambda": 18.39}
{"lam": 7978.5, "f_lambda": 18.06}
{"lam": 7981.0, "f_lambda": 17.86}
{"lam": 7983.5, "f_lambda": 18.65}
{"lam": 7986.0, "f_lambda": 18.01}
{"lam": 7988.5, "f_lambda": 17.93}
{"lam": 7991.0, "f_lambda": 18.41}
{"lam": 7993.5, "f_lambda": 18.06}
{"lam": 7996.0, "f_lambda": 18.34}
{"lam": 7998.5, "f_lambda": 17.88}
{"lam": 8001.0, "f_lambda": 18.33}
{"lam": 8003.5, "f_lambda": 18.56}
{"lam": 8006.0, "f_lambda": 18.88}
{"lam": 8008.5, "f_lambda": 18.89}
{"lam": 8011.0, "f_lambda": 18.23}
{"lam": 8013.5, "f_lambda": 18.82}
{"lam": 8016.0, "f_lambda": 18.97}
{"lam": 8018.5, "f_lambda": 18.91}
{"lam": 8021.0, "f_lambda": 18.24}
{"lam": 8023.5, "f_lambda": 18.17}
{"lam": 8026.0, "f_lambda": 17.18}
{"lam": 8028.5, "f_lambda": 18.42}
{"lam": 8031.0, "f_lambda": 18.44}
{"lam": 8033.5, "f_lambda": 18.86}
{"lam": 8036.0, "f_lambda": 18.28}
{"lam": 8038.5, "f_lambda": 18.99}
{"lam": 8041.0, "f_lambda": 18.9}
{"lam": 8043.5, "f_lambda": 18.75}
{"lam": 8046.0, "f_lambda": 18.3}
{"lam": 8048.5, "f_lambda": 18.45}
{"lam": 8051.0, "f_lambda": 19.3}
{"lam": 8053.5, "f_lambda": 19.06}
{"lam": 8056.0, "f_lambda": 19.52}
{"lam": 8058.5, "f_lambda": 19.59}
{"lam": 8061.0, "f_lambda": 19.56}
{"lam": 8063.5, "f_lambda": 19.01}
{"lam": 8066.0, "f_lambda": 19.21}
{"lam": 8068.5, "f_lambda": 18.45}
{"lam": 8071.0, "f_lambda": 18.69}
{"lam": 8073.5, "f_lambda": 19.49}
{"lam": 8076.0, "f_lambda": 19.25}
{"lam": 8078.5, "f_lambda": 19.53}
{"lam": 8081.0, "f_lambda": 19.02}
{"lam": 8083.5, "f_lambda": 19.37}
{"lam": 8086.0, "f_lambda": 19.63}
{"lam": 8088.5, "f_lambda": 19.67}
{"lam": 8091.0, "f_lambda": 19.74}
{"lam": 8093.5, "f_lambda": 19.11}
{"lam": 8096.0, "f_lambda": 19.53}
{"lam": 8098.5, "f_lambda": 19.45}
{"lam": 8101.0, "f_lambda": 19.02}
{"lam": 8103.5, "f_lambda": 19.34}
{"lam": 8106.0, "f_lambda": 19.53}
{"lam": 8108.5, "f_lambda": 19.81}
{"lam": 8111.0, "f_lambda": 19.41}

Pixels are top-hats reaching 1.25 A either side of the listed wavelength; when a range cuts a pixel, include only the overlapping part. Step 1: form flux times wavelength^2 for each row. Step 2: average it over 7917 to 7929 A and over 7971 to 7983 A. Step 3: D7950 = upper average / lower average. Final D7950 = 1.1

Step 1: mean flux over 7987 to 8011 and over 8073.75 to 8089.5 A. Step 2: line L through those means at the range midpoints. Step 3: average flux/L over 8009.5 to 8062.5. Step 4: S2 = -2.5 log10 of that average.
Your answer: 0.01 mag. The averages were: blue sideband 18.4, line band 18.7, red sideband 19.4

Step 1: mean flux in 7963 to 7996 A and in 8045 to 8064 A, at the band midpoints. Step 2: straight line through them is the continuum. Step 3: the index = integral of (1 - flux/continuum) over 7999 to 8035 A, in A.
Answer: 0.3 A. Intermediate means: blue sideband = 18.1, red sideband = 19.1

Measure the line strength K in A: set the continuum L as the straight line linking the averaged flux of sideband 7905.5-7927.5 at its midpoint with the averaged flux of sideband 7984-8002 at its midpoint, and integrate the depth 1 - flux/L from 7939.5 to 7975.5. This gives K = -0.3 A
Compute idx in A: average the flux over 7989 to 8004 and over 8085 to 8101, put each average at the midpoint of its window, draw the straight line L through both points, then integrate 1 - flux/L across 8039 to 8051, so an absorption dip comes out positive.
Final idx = 0.1 A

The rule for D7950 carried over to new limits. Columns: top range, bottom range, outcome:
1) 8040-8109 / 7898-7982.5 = 1.13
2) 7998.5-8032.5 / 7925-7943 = 1.07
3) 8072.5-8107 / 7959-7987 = 1.10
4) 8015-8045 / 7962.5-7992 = 1.03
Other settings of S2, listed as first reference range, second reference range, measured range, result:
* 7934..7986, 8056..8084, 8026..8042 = 0.013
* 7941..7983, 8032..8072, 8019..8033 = 0.027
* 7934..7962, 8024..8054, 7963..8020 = -0.016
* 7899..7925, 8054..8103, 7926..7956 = -0.003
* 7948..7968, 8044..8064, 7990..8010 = -0.002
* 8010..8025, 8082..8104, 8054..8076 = -0.005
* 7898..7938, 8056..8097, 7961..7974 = -0.006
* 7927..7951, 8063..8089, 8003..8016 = -0.020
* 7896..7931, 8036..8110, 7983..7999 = 0.001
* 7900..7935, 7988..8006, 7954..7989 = -0.007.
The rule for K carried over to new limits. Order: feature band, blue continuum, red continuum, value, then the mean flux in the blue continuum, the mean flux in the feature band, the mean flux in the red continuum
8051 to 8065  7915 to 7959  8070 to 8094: -0.2 A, 17.5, 19.3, 19.4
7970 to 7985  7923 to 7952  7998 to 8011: -0.2 A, 17.5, 18.3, 18.5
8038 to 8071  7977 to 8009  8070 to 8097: 0.0 A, 18.3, 19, 19.4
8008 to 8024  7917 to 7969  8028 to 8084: -0.1 A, 17.6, 18.6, 19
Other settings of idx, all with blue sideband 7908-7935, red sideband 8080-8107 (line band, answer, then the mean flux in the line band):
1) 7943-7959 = 0.0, 17.6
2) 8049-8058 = -0.2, 19.2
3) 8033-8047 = 0.0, 18.7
